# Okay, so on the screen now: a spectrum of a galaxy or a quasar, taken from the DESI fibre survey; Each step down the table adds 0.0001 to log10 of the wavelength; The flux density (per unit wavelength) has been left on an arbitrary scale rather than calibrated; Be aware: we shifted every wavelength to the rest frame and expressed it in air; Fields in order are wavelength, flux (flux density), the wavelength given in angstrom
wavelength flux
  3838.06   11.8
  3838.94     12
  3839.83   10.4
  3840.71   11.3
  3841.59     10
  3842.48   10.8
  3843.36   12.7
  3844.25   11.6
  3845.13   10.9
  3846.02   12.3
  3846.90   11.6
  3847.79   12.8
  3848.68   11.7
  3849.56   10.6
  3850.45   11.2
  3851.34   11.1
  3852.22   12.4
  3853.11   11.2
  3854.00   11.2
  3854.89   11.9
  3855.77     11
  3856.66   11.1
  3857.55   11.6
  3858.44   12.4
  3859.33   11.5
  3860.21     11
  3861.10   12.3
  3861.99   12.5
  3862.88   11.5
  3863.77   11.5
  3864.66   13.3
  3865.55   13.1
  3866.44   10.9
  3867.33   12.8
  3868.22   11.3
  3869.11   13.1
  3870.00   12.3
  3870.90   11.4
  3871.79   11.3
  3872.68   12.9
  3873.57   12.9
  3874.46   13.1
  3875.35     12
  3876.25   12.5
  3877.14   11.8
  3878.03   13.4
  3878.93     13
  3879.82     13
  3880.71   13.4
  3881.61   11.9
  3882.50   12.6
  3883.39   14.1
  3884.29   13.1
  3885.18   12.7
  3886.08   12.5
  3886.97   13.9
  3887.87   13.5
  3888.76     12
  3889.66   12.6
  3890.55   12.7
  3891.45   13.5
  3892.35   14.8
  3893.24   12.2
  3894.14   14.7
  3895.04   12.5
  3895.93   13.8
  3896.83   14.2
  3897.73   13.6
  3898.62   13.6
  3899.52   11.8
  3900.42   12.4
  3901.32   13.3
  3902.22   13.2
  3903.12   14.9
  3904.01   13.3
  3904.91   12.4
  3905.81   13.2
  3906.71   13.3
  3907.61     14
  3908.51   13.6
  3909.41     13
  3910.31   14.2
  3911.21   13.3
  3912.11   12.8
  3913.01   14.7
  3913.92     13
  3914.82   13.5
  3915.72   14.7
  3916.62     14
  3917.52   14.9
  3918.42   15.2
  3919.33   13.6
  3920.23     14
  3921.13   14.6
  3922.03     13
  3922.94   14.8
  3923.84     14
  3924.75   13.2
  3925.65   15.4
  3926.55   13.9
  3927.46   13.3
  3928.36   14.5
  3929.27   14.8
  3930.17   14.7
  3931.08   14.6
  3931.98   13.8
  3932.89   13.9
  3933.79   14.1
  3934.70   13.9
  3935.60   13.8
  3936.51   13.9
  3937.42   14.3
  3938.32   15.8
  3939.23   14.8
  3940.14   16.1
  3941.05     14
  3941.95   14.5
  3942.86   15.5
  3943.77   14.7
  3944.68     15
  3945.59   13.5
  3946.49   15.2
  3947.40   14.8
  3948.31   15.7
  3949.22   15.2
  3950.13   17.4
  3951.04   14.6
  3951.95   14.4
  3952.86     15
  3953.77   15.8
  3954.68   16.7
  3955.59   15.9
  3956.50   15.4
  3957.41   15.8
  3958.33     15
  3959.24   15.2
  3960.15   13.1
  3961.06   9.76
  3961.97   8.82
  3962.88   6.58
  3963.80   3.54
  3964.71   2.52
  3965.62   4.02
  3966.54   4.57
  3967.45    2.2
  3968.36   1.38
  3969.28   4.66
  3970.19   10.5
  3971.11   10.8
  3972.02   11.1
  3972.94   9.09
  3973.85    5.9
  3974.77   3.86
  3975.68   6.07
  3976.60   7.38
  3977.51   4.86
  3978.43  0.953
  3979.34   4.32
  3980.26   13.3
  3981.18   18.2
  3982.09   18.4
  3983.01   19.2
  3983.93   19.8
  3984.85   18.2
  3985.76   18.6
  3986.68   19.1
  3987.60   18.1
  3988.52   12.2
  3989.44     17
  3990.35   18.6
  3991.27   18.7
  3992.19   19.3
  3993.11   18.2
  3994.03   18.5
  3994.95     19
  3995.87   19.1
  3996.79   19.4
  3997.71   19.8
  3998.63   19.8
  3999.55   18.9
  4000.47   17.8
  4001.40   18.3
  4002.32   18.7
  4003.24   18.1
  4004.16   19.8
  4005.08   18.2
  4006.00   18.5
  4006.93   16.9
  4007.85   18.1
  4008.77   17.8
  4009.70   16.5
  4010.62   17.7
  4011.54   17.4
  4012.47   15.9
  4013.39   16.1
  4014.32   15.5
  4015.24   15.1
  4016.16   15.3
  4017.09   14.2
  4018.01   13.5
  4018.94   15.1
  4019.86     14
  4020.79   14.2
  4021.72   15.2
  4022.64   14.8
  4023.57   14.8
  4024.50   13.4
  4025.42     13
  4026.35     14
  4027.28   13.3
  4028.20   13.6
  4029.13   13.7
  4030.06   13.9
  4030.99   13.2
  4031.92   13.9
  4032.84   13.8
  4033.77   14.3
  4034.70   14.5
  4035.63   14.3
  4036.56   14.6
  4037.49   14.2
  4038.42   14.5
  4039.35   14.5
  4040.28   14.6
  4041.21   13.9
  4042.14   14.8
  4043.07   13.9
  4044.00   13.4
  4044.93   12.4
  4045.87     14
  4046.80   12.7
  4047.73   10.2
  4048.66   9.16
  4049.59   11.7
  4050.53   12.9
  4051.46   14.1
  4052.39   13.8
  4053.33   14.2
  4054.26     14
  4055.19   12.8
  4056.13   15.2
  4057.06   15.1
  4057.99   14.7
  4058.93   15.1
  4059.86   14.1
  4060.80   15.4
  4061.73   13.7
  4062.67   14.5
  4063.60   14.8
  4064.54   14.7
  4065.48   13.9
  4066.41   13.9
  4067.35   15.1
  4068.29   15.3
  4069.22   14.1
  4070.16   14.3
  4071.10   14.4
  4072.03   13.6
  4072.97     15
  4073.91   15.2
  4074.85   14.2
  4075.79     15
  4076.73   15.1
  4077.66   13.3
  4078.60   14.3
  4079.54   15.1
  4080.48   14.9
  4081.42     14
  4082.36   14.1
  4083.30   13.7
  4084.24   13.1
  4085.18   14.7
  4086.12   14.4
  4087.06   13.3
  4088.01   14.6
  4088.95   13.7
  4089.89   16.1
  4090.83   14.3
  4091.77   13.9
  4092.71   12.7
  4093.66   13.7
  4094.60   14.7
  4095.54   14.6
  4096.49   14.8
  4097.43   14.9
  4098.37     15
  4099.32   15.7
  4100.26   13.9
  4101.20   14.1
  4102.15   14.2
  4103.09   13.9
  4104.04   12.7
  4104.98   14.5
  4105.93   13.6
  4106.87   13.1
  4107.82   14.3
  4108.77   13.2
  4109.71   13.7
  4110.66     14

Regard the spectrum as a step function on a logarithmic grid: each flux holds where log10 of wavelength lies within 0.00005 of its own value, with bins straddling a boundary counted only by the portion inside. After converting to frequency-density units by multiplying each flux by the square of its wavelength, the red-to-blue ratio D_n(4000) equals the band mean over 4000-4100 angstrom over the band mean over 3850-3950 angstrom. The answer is 1.18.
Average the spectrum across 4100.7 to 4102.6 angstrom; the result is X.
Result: 14.1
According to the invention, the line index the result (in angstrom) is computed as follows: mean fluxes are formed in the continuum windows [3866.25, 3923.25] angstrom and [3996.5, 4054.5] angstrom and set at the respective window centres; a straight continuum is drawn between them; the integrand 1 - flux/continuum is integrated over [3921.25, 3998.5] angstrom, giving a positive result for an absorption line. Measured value 4.3 angstrom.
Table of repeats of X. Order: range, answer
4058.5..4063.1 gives 14.6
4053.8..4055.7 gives 13.4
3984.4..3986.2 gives 18.5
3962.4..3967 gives 4.27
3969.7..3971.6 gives 10.6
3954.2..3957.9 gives 15.9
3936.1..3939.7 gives 14.7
